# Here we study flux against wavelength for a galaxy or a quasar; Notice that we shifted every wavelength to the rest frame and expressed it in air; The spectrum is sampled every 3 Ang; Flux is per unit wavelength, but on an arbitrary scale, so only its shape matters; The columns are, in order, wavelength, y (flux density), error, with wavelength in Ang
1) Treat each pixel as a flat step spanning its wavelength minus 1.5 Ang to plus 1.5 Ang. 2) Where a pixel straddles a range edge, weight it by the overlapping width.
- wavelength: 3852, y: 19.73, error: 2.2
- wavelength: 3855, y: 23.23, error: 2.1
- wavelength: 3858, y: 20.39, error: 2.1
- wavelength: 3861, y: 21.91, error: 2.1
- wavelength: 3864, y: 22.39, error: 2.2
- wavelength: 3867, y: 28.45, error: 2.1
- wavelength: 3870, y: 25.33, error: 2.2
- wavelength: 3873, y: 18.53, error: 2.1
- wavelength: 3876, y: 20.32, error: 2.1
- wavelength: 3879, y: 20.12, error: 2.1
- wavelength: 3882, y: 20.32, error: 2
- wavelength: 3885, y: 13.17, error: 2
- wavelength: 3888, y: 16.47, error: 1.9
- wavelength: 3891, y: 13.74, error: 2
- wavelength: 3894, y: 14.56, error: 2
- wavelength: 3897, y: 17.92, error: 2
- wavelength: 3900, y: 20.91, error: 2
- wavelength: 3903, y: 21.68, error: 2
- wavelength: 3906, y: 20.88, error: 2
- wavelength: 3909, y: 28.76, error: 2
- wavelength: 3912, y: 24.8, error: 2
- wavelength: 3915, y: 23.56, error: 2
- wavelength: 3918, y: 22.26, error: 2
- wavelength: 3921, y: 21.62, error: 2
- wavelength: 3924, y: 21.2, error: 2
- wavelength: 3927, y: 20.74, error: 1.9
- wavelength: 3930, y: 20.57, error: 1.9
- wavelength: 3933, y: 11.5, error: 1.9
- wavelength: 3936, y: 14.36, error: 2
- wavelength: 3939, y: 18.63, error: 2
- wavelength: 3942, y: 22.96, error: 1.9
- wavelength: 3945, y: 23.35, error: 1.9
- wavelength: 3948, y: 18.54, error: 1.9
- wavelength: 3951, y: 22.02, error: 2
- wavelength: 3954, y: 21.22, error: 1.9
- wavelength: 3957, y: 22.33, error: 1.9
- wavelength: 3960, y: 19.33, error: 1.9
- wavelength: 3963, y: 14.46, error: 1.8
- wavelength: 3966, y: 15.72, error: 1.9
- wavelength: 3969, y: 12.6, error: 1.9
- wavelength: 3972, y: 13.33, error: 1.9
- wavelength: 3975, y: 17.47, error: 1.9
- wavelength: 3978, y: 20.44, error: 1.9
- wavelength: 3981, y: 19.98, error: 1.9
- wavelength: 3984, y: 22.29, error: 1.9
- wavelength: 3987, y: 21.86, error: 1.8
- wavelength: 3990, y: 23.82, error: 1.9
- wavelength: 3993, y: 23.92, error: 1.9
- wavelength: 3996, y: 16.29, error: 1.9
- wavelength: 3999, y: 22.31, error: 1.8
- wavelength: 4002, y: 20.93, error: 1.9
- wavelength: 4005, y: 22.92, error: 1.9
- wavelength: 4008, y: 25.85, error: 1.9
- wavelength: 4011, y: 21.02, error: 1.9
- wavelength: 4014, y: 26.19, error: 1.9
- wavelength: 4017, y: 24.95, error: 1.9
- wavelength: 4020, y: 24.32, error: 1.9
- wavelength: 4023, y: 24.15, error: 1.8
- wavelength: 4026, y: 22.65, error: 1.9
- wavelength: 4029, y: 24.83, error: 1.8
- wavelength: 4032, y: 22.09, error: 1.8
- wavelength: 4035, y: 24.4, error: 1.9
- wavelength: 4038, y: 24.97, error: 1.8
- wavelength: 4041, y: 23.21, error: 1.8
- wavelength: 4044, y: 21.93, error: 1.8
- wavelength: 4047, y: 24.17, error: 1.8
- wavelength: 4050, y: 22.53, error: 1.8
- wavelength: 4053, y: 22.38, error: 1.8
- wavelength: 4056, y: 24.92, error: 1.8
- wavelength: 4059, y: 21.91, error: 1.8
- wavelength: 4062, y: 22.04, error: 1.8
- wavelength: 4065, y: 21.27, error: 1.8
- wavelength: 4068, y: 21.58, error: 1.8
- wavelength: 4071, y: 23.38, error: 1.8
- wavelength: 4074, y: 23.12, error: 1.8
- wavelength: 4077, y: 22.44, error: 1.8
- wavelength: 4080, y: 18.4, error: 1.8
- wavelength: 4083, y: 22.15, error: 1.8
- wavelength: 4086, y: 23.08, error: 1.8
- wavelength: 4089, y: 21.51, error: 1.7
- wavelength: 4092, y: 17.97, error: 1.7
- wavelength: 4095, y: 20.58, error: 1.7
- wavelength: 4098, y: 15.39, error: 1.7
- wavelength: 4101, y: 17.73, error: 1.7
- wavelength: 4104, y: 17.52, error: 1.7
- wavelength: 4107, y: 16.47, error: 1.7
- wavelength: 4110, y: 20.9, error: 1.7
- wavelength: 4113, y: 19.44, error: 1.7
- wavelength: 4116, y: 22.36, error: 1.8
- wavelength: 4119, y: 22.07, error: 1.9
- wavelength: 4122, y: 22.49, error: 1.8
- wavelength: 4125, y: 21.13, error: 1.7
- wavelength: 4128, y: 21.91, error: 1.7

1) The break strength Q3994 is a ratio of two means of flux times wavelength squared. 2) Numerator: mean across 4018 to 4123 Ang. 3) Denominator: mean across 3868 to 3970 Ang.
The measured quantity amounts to 1.19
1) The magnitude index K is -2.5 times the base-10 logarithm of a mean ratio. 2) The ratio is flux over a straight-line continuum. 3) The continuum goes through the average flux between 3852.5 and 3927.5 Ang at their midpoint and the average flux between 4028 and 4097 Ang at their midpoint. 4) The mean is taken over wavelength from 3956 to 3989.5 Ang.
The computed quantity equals 0.18 mag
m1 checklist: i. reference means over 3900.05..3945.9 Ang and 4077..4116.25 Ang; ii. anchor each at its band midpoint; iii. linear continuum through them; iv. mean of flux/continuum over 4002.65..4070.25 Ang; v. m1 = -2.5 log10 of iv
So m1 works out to -0.164 mag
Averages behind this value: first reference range 21.1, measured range 23.3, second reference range 19.5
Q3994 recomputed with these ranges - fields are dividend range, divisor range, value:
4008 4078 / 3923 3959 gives 1.24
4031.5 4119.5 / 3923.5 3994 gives 1.18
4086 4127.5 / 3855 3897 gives 1.13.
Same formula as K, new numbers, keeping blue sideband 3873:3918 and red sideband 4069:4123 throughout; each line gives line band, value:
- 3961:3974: 0.36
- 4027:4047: -0.17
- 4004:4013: -0.16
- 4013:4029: -0.21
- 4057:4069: -0.08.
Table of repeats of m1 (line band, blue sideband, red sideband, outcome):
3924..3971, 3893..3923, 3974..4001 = 0.15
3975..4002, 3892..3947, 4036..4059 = 0.05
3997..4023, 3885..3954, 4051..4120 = -0.15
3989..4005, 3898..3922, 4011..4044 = 0.10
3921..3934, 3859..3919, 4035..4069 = 0.12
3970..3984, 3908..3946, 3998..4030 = 0.24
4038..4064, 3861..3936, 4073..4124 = -0.14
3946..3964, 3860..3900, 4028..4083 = 0.05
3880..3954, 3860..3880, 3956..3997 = 0.05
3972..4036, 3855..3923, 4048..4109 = -0.07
